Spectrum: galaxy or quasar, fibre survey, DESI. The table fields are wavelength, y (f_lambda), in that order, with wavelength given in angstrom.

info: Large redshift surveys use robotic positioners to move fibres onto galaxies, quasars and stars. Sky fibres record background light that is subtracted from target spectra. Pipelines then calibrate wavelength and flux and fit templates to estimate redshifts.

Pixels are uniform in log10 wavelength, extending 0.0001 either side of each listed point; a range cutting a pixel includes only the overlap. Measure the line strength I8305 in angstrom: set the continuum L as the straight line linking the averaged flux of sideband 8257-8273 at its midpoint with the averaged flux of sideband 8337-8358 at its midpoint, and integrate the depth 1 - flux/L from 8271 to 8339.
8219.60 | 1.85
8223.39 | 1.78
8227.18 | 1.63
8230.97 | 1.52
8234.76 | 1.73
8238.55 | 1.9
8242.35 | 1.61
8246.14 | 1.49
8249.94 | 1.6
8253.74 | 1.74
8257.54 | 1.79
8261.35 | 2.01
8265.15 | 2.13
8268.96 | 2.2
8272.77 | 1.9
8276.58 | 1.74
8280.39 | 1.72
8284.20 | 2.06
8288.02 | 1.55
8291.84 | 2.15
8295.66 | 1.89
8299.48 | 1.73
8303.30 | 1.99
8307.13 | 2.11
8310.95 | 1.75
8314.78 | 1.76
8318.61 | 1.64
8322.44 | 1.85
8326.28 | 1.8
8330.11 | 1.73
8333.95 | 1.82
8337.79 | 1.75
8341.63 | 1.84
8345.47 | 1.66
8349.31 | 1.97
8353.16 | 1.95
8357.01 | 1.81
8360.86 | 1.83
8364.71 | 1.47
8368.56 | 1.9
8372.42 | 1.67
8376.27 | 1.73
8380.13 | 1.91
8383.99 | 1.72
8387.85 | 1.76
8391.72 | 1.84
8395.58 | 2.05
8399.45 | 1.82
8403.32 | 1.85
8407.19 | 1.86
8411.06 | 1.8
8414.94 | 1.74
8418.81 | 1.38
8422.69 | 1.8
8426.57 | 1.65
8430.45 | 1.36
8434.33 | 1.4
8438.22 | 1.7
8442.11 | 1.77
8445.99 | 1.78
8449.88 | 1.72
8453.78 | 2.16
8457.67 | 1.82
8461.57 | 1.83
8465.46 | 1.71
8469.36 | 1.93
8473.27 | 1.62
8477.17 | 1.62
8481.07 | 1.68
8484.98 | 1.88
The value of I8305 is 3.8 angstrom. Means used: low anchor 2.03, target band 1.83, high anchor 1.84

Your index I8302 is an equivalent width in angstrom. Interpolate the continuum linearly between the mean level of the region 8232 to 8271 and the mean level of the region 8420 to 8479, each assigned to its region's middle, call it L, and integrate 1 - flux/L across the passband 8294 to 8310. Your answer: -1.2 angstrom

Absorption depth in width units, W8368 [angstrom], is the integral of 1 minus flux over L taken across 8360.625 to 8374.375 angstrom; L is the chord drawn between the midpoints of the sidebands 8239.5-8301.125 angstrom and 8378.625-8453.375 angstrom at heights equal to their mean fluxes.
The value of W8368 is 0.5 angstrom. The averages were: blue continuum 1.83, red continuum 1.74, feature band 1.7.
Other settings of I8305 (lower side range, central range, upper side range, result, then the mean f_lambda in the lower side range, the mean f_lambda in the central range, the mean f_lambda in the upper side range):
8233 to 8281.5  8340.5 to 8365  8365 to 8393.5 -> -0.40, 1.81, 1.81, 1.77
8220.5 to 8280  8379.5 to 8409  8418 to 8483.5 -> -2.02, 1.78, 1.85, 1.71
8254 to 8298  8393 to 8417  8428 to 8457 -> -1.36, 1.91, 1.85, 1.7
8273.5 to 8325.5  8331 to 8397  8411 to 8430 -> -2.66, 1.84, 1.8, 1.64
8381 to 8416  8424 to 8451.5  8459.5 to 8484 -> 2.35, 1.83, 1.63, 1.74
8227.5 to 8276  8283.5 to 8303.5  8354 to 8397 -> -0.93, 1.79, 1.88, 1.79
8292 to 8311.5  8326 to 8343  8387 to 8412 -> 1.07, 1.93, 1.79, 1.86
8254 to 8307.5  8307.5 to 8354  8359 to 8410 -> 1.49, 1.92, 1.8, 1.8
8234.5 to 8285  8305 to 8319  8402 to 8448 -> -0.45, 1.83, 1.84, 1.67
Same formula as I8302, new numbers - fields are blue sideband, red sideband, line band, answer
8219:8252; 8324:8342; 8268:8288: -1.80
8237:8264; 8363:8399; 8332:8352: -0.44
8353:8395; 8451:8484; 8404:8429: 1.16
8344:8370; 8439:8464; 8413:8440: 3.73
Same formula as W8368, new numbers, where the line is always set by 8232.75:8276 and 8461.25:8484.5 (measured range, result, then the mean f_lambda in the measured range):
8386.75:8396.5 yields -0.60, 1.88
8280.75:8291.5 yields -0.19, 1.84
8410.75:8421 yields 0.81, 1.62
